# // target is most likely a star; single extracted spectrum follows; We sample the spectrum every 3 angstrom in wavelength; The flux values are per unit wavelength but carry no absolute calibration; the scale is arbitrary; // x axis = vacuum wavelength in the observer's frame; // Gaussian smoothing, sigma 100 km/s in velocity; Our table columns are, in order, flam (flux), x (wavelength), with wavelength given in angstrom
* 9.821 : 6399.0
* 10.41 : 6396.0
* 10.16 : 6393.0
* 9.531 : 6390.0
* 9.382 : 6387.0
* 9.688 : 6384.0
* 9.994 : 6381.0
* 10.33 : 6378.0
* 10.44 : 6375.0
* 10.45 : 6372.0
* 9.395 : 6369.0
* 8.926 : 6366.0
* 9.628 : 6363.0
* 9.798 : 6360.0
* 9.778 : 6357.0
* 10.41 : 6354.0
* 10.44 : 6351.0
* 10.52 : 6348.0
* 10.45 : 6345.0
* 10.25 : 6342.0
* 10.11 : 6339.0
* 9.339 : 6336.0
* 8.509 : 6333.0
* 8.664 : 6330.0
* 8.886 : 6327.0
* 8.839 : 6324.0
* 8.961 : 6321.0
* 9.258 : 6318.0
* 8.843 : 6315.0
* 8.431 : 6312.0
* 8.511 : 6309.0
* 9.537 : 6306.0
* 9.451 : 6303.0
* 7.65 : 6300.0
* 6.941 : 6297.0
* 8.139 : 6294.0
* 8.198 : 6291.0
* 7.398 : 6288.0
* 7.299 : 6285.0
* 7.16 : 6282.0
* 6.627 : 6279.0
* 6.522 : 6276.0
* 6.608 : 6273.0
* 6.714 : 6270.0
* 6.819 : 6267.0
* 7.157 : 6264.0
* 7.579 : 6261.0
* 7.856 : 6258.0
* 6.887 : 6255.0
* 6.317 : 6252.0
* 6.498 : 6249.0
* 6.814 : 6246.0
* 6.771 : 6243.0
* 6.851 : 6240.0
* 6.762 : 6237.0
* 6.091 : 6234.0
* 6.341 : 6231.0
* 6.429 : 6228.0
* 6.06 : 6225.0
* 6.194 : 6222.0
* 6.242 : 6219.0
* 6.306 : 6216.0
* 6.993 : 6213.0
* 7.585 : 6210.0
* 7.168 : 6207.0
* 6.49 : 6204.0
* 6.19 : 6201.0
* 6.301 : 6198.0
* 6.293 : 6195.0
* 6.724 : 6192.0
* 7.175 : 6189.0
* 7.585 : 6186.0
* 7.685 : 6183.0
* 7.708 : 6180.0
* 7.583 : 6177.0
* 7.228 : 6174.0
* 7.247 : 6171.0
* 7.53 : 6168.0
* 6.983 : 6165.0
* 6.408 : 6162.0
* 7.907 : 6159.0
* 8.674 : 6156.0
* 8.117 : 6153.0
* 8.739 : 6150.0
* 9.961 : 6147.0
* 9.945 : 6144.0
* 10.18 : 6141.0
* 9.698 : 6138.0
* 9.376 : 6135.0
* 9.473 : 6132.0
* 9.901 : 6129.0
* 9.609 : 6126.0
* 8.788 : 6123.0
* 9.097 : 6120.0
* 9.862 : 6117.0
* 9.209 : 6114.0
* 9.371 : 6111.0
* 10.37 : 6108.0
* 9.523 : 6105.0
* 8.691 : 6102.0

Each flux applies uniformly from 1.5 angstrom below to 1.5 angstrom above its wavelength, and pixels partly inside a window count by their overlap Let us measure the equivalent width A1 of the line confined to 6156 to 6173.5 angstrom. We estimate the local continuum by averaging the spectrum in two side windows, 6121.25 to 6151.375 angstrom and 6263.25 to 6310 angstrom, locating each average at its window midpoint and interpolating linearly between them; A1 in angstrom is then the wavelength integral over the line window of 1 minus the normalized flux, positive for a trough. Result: 3.5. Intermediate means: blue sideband 9.57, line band 7.34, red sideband 7.54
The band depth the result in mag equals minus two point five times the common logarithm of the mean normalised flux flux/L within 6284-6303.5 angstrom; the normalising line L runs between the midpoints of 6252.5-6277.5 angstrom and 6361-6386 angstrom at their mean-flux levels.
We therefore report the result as -0.01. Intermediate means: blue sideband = 6.99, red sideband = 9.85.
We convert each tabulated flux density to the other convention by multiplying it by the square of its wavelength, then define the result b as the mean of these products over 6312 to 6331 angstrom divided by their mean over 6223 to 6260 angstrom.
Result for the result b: 1.37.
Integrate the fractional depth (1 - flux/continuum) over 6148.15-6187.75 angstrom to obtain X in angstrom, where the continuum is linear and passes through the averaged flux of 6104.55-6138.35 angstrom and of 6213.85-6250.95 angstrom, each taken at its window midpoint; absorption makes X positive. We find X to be 2.7 angstrom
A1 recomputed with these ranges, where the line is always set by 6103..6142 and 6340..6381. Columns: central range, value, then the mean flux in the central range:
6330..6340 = 0.8 angstrom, 9.18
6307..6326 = 2.2 angstrom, 8.83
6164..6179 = 3.6 angstrom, 7.34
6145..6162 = 1.9 angstrom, 8.52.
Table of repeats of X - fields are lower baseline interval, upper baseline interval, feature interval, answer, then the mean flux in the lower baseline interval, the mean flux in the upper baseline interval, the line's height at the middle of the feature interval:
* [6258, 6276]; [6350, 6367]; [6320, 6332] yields 0.0 angstrom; 7.01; 9.84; 8.83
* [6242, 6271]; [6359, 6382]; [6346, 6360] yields -1.2 angstrom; 6.95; 9.87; 9.42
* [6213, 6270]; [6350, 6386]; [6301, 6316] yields -0.9 angstrom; 6.68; 9.93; 8.4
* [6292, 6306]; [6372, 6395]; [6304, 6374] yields -3.4 angstrom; 8.21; 9.98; 9.05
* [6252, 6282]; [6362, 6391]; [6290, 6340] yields -3.2 angstrom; 6.95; 9.78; 8.19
